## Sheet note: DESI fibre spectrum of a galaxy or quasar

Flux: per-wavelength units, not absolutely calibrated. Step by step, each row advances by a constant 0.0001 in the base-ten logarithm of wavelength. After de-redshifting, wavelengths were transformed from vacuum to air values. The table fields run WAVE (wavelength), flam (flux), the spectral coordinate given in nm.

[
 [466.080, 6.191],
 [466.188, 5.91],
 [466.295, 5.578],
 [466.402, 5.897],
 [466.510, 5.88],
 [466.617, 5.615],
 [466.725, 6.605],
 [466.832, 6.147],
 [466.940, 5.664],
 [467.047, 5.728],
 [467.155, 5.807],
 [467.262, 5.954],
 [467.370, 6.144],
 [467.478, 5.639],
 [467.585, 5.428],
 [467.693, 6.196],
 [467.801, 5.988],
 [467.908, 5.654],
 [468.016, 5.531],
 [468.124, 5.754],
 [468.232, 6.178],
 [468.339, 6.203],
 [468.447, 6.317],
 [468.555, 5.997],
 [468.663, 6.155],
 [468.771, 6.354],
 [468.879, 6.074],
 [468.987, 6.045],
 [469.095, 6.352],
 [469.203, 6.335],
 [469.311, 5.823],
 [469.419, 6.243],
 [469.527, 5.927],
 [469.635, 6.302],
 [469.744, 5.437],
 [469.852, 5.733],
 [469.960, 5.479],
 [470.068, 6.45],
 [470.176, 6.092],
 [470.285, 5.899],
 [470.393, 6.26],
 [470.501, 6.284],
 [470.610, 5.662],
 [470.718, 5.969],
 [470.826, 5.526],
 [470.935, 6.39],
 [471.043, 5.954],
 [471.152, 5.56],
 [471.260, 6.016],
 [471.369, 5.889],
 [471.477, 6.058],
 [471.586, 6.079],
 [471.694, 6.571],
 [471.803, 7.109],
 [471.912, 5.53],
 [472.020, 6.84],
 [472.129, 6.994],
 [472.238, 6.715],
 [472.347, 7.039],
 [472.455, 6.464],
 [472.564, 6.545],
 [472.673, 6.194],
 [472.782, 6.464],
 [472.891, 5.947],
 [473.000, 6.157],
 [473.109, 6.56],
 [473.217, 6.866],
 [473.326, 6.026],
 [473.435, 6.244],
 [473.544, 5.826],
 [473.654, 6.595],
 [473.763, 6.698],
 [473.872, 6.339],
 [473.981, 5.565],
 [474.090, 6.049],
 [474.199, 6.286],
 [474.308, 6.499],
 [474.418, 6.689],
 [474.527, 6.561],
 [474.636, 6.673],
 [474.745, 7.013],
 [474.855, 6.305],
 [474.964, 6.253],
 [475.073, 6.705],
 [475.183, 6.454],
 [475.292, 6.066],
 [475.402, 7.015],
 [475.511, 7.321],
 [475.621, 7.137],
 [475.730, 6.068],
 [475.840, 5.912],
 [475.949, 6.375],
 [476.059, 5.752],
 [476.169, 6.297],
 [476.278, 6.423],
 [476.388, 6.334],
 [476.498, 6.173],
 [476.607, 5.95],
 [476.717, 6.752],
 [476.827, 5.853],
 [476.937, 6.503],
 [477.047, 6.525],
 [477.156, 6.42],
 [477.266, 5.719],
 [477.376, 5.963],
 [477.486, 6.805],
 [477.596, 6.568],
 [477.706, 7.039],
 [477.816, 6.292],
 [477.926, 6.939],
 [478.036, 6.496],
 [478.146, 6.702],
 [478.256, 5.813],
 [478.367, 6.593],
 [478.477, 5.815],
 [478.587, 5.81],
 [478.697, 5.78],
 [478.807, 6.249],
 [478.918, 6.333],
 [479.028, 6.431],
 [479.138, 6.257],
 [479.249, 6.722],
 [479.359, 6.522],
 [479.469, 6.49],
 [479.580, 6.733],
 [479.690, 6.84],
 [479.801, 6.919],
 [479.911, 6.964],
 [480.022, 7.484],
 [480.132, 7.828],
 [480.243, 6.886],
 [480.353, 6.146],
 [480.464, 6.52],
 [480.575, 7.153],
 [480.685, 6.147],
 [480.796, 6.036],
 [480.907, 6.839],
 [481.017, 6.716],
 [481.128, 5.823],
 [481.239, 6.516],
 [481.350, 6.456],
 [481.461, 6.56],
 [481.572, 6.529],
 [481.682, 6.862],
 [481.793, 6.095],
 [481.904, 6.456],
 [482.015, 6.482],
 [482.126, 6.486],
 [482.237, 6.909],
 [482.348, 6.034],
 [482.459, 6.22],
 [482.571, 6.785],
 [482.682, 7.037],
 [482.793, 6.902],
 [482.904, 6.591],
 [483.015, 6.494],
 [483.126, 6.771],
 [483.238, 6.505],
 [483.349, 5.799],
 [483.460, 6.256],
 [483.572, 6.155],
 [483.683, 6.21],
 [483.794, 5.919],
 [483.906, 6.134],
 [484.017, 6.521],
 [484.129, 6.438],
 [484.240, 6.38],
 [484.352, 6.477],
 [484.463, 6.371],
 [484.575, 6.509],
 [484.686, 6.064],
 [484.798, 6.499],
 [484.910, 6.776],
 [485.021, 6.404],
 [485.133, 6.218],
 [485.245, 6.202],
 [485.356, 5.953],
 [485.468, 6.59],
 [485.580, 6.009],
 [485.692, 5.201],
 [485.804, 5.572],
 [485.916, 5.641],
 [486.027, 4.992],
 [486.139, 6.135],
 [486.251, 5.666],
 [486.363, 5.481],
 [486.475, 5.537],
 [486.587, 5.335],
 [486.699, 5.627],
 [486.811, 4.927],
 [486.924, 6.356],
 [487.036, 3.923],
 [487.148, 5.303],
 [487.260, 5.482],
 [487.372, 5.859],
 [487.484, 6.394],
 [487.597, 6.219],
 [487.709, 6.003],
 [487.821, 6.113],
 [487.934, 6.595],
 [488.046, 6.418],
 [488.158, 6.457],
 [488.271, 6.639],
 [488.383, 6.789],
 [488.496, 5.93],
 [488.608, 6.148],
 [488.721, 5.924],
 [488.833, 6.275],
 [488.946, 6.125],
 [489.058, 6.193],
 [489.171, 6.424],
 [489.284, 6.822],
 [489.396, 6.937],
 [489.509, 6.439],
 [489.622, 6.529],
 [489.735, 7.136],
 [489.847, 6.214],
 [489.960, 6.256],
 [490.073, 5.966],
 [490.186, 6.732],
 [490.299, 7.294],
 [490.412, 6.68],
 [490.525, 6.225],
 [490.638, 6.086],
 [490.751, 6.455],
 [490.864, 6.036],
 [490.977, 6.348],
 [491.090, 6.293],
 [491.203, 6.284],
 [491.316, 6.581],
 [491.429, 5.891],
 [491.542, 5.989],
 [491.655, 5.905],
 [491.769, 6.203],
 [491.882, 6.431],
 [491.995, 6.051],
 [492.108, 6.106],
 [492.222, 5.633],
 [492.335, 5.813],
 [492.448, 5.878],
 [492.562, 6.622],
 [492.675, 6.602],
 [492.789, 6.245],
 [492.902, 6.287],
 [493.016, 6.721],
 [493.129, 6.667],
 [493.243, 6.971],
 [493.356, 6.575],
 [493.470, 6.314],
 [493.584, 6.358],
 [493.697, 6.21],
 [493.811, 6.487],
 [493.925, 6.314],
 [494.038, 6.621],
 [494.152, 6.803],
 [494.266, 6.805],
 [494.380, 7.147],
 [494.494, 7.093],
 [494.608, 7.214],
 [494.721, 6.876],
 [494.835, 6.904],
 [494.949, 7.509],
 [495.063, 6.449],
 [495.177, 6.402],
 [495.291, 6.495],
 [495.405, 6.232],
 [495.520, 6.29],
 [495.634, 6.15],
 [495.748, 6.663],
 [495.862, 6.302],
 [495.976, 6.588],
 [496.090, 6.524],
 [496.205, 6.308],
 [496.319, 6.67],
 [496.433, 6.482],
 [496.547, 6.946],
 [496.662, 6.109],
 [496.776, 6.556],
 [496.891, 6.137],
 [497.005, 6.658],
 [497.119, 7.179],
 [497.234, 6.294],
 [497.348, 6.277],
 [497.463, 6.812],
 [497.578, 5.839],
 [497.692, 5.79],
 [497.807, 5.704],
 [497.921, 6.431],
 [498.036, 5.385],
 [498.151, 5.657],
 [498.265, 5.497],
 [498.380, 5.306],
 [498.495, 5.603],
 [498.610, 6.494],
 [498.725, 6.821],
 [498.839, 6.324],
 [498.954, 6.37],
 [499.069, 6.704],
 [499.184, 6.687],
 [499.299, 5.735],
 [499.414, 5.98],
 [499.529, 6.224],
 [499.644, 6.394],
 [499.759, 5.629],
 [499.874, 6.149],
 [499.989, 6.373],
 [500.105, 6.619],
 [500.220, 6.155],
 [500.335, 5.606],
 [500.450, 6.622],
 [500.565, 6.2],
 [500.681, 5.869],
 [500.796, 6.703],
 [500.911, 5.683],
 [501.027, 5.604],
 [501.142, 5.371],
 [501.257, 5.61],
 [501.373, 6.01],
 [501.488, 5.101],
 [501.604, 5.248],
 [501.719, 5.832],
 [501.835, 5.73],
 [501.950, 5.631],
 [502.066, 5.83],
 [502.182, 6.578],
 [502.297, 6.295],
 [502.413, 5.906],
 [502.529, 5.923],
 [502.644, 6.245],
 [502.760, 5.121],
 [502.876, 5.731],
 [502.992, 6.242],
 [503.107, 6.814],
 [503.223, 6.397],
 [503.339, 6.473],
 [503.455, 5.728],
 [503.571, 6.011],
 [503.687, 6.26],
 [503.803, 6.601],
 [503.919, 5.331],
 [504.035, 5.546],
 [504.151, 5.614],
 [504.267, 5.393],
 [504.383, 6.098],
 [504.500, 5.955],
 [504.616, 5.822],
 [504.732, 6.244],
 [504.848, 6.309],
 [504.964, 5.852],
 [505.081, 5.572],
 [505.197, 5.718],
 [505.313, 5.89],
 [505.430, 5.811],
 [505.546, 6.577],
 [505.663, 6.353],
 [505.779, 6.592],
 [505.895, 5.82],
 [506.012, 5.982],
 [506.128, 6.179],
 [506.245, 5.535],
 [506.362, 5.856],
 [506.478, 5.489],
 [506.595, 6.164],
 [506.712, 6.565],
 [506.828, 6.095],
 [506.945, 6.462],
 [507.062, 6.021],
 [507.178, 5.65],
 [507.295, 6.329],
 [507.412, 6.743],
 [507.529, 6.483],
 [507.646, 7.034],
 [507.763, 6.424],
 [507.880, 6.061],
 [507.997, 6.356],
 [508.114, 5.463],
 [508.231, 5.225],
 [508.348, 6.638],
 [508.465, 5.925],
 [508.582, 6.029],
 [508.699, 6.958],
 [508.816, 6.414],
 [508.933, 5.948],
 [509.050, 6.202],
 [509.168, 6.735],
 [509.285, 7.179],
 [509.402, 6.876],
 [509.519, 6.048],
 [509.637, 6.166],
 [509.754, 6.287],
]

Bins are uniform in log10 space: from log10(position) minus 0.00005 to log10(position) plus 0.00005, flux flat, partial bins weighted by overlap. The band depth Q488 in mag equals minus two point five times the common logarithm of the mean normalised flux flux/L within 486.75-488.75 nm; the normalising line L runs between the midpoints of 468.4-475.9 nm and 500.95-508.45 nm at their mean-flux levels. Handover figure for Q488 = 0.03 mag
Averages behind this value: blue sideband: 6.28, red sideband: 5.99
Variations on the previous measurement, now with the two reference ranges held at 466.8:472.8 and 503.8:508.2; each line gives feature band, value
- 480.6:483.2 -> -0.08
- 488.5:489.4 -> -0.04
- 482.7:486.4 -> -0.02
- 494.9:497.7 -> -0.07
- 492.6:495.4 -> -0.10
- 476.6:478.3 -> -0.06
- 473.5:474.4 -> -0.03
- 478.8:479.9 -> -0.09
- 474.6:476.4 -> -0.07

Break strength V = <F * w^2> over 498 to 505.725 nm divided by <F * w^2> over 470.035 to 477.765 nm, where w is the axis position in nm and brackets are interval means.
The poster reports 1.06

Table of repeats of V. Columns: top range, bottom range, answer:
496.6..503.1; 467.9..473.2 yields 1.11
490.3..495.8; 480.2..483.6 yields 1.04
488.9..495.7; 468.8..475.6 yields 1.12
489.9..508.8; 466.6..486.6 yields 1.08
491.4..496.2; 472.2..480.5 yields 1.08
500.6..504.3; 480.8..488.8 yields 1.03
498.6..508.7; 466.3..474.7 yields 1.13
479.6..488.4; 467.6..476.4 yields 1.06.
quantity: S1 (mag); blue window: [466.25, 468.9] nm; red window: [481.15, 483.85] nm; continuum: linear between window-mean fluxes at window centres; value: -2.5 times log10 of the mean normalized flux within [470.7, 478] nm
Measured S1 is -0.034 mag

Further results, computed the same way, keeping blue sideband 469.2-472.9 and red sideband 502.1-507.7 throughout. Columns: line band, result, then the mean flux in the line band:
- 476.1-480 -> -0.05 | 6.41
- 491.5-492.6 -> 0.01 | 6.05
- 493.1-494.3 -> -0.08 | 6.55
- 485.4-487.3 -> 0.11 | 5.52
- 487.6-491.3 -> -0.05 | 6.4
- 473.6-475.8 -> -0.06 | 6.51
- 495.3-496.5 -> -0.06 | 6.43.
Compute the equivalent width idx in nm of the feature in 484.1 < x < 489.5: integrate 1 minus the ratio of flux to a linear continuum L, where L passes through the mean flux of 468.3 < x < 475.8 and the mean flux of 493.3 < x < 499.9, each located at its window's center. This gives 0.25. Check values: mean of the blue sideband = 6.28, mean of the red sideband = 6.39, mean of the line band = 6.05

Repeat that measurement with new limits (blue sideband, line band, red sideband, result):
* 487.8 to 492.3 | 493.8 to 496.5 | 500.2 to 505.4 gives -0.21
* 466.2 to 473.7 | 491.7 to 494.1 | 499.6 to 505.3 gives -0.14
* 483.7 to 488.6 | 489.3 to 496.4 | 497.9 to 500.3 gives -0.48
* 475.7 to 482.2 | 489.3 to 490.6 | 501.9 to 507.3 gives -0.07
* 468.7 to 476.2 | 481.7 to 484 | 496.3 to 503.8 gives -0.08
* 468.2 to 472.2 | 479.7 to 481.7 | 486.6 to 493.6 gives -0.17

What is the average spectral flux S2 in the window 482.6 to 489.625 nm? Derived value 6.14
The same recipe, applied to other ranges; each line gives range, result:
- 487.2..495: 6.41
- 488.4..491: 6.4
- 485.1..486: 5.89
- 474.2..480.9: 6.48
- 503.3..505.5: 5.91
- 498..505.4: 5.98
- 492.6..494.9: 6.67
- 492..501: 6.35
